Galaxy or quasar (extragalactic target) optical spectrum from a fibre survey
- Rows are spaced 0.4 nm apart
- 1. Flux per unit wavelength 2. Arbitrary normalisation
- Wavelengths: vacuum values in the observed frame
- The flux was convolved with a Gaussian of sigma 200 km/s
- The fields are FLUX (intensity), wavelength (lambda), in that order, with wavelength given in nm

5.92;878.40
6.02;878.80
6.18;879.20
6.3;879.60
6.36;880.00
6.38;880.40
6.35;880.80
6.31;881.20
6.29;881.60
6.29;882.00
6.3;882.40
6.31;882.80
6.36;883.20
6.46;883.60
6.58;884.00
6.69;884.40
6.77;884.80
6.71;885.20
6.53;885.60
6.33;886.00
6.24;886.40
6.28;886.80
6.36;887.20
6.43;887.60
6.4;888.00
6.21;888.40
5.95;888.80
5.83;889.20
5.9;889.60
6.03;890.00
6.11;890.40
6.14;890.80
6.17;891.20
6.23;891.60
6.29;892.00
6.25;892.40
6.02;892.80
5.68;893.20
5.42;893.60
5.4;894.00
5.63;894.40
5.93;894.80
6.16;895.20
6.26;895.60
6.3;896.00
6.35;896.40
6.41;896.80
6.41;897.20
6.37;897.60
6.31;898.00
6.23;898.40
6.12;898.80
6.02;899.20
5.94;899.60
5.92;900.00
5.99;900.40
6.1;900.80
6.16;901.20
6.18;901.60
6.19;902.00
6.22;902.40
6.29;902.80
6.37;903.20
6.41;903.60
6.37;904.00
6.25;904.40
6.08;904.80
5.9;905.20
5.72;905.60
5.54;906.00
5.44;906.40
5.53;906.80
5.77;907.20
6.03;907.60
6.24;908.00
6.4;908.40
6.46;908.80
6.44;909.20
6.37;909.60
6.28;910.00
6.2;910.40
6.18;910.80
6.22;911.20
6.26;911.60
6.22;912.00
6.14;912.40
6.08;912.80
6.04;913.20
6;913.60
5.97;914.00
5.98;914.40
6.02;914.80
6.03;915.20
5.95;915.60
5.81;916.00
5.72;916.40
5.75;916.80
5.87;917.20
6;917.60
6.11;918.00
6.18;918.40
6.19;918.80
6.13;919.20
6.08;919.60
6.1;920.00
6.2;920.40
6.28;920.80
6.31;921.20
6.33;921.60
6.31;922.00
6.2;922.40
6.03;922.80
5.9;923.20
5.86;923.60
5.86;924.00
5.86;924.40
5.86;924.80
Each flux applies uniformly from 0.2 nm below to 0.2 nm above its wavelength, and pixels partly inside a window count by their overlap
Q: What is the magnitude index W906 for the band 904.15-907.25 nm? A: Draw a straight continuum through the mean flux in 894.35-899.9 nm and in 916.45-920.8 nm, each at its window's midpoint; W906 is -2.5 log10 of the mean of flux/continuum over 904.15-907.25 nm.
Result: 0.06 mag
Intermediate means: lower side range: 6.18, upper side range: 6.06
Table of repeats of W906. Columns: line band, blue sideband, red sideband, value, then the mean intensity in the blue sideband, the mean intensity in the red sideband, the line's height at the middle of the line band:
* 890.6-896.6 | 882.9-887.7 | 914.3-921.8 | 0.06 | 6.48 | 6.06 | 6.37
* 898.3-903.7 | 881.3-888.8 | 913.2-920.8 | 0.01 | 6.4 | 6.01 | 6.21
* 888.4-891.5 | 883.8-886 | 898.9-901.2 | 0.07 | 6.63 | 6.01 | 6.42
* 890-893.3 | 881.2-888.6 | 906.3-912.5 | 0.04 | 6.42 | 6.15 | 6.34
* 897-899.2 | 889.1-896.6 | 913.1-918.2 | -0.05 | 6.01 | 5.94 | 5.99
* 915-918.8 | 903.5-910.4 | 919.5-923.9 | 0.03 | 6.07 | 6.14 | 6.12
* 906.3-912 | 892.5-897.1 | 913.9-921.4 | -0.02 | 5.98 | 6.04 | 6.01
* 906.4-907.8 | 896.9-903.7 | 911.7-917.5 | 0.07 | 6.19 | 5.98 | 6.09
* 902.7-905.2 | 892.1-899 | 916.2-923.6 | -0.03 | 6.08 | 6.09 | 6.08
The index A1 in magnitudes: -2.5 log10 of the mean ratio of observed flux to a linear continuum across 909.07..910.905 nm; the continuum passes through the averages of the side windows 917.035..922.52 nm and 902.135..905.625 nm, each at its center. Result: -0.02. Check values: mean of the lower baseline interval 6.2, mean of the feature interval 6.29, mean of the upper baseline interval 6.16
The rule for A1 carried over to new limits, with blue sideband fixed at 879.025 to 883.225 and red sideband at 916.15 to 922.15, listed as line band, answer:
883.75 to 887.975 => -0.035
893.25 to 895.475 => 0.093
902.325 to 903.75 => -0.024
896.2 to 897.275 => -0.028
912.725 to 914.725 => 0.021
